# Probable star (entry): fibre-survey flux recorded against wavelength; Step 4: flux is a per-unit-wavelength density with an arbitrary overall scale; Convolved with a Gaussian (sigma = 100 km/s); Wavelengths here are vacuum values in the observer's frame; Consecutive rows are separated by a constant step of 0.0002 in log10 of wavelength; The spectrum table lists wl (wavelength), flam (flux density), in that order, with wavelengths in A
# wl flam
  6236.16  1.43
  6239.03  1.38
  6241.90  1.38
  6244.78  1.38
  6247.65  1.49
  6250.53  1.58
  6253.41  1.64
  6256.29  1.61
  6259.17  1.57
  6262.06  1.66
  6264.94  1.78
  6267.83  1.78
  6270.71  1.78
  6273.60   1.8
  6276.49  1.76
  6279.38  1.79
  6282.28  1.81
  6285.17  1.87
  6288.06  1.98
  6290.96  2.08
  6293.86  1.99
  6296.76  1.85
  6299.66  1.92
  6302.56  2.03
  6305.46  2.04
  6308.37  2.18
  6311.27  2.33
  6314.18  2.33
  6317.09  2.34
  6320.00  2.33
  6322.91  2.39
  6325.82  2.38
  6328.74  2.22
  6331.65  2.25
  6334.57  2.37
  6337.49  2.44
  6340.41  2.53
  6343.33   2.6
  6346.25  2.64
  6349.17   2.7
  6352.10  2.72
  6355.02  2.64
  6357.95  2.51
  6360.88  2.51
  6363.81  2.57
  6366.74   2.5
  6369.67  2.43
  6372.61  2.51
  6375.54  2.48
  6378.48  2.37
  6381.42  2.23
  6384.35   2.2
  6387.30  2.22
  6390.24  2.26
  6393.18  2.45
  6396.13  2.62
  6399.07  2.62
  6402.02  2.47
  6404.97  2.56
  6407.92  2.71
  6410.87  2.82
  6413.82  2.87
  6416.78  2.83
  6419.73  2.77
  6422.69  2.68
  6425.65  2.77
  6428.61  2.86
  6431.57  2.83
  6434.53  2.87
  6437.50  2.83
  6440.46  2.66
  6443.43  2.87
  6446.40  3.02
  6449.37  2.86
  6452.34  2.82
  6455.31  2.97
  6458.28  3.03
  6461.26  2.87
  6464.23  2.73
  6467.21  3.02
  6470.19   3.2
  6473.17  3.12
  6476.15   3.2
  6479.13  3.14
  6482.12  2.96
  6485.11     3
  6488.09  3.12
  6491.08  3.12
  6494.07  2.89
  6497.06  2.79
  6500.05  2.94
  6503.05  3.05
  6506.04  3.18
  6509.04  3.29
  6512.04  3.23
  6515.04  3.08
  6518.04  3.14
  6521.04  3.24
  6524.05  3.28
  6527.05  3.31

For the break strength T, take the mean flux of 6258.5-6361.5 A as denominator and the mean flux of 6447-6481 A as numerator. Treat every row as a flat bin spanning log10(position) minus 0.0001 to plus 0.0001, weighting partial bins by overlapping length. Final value 1.38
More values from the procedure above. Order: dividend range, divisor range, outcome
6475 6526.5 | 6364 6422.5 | 1.23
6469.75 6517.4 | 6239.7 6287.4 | 1.85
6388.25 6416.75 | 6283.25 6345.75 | 1.17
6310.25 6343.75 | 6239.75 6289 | 1.41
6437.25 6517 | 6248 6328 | 1.54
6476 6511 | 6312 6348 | 1.27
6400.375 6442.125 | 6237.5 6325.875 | 1.47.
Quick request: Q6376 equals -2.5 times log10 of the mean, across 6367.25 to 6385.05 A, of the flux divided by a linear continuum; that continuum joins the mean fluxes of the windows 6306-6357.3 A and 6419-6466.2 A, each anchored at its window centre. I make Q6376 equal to 0.09 mag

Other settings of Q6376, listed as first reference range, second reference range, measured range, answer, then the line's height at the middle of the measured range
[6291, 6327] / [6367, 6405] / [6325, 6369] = -0.097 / 2.29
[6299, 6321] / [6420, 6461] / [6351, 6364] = -0.068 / 2.43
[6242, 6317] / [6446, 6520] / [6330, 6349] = -0.135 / 2.19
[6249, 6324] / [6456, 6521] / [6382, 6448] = -0.007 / 2.65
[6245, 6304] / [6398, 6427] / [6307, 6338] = -0.107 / 2.1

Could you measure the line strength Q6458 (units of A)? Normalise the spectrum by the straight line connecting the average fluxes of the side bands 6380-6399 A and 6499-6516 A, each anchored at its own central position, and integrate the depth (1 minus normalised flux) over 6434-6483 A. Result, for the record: -2.5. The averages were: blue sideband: 2.35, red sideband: 3.13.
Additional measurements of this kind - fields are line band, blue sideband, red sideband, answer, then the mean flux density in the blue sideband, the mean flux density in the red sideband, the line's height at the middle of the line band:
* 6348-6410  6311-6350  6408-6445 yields 2.8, 2.42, 2.8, 2.61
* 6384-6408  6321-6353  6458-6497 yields 2.2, 2.47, 3.02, 2.7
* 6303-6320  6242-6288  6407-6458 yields -2.0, 1.69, 2.83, 2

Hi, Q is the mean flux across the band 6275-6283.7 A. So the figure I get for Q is 1.79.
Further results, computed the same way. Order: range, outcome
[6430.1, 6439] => 2.84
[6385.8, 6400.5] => 2.43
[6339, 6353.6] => 2.64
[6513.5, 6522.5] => 3.15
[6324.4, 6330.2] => 2.3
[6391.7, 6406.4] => 2.54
